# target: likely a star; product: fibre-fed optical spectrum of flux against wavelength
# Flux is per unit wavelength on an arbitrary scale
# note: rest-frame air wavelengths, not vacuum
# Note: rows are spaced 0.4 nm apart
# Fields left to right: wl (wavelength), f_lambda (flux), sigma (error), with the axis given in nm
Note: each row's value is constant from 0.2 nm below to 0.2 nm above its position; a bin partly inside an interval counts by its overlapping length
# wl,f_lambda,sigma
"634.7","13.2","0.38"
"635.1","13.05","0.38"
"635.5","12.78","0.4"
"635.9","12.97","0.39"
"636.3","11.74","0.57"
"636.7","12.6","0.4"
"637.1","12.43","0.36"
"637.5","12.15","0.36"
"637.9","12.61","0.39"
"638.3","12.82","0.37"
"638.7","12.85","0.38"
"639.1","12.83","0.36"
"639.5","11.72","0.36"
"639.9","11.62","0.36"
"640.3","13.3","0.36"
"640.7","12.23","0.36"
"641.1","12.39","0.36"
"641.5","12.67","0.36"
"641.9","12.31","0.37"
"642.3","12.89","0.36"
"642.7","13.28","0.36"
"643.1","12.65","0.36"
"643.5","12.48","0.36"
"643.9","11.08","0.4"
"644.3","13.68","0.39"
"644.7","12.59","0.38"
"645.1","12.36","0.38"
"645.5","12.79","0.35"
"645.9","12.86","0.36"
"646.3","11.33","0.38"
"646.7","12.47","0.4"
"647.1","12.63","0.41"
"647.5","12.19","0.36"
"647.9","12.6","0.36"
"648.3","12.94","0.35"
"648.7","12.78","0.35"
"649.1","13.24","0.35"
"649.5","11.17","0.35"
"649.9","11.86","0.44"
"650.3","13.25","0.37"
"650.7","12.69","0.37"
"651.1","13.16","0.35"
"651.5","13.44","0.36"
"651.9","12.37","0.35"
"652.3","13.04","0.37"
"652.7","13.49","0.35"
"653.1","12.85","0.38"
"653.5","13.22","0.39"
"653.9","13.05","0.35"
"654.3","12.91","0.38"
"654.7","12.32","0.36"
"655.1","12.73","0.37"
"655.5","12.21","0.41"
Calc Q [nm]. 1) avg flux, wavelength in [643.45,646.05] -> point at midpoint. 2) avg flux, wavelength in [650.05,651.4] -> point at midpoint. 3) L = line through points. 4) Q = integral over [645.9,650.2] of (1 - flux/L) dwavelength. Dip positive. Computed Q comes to 0.15 nm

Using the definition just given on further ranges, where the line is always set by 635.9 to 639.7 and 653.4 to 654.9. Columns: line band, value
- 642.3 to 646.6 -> 0.03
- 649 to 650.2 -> 0.06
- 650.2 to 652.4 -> -0.03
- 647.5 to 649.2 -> -0.01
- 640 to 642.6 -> -0.02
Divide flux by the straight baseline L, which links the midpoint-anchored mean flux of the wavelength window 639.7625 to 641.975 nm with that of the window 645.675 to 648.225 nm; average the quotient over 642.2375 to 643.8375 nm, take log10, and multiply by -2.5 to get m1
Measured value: -0.021 mag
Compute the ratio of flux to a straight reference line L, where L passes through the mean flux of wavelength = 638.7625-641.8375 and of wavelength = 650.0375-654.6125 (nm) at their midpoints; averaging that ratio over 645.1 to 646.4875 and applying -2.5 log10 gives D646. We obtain 0.03 mag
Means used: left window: 12.4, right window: 13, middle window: 12.3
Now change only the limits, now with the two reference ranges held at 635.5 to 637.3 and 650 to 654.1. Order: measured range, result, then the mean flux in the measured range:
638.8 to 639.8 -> 0.03 mag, 12.3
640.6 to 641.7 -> 0.02 mag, 12.4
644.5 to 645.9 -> 0.01 mag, 12.6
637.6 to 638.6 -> -0.01 mag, 12.7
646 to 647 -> 0.07 mag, 12.1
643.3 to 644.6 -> 0.03 mag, 12.4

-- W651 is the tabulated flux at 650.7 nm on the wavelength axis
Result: 12.69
